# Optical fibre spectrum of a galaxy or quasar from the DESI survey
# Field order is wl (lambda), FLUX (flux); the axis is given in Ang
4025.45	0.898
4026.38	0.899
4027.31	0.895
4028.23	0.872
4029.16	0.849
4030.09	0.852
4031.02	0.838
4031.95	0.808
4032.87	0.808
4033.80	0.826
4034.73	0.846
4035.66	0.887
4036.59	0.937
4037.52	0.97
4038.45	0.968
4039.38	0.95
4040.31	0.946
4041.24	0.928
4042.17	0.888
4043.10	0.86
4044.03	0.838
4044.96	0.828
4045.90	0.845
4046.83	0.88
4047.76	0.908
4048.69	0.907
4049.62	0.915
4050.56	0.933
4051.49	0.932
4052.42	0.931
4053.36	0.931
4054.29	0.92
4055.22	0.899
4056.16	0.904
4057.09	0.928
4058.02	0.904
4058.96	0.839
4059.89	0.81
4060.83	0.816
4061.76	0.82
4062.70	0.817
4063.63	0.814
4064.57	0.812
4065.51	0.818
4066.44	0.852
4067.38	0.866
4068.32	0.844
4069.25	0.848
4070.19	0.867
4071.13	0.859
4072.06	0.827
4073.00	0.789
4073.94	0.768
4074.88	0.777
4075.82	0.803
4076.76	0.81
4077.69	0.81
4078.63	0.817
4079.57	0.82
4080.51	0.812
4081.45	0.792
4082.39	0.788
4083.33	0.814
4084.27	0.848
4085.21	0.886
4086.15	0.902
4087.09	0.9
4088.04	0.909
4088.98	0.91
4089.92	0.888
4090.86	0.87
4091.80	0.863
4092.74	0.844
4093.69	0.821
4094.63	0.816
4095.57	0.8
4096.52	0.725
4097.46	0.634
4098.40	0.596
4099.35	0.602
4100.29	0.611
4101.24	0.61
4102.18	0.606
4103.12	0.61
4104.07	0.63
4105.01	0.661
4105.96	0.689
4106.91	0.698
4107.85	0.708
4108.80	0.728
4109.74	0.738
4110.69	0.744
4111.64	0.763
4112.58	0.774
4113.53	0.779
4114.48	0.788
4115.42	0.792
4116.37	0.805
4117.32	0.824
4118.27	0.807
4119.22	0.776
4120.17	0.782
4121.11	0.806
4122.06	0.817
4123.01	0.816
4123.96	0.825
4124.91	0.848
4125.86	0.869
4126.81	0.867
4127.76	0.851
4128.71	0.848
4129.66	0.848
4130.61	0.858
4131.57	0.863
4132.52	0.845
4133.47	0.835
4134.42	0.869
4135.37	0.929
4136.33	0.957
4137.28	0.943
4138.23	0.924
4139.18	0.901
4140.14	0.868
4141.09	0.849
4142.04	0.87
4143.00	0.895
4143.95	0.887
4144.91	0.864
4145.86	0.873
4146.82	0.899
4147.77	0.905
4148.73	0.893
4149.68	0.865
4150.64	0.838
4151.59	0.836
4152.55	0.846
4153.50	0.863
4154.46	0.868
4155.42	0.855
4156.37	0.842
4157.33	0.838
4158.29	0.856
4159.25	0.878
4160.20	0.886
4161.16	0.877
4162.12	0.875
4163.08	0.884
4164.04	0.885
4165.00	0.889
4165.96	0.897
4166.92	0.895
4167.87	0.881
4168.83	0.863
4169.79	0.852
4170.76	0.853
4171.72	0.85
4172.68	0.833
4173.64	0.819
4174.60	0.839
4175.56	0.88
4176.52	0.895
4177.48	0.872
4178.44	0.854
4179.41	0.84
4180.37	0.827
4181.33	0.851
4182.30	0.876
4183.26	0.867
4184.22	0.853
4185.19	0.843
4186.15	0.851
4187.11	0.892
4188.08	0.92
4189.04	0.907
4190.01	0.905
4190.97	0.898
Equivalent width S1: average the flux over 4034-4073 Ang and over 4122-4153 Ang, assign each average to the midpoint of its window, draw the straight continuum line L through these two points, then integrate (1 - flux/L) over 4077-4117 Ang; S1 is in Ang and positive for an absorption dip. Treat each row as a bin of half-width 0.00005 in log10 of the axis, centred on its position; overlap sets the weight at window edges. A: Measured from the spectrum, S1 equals 4.9 Ang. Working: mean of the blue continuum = 0.879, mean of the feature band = 0.767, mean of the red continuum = 0.87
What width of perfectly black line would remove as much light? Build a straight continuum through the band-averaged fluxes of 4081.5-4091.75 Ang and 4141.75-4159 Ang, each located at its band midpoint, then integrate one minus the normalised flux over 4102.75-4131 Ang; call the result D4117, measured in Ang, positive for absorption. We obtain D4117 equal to 2.9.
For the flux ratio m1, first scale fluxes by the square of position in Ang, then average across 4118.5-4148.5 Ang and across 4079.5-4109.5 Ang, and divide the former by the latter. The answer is 1.16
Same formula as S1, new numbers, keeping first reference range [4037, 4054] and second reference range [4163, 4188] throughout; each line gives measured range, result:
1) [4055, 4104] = 5.0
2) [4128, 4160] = 0.1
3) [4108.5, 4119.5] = 1.3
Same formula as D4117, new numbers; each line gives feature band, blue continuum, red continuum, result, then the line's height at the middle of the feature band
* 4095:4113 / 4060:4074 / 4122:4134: 3.4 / 0.839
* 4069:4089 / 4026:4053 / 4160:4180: 1.1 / 0.881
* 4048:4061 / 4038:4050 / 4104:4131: -0.3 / 0.881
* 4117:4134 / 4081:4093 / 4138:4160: 0.7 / 0.867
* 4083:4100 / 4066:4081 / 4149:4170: 0.4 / 0.832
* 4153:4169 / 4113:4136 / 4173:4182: -0.5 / 0.846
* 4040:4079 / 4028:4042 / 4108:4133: 0.2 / 0.864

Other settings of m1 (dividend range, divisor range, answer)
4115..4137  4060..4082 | 1.05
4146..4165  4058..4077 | 1.10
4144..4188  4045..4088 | 1.06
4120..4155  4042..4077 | 1.05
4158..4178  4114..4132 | 1.08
